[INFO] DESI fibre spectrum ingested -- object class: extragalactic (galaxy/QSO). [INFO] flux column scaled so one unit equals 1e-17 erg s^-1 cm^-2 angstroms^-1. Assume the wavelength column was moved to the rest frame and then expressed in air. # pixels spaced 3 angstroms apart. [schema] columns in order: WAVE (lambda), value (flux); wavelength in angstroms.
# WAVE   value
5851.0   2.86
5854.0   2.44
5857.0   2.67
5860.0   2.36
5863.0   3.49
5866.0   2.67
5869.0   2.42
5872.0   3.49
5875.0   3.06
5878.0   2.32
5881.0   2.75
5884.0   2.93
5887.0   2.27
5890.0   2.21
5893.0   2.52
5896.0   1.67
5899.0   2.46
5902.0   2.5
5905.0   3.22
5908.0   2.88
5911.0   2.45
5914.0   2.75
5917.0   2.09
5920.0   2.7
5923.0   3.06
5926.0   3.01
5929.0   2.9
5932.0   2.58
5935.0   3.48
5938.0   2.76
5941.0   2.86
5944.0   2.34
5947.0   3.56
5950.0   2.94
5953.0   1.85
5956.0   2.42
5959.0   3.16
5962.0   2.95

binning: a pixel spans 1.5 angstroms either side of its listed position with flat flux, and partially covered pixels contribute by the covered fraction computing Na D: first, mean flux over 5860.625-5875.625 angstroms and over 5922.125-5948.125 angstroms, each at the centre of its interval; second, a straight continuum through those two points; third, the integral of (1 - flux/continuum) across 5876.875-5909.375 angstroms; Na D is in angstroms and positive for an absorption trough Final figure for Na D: 4.9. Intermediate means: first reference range 2.99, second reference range 2.94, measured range 2.52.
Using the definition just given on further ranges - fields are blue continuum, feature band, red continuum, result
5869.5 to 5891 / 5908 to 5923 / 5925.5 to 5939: 1.47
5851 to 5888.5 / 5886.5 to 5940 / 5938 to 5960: 1.66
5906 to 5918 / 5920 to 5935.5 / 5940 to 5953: -1.49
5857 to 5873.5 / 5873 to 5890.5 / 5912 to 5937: 1.32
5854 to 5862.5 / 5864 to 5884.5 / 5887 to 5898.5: -3.44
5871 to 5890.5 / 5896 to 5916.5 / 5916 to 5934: 1.07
